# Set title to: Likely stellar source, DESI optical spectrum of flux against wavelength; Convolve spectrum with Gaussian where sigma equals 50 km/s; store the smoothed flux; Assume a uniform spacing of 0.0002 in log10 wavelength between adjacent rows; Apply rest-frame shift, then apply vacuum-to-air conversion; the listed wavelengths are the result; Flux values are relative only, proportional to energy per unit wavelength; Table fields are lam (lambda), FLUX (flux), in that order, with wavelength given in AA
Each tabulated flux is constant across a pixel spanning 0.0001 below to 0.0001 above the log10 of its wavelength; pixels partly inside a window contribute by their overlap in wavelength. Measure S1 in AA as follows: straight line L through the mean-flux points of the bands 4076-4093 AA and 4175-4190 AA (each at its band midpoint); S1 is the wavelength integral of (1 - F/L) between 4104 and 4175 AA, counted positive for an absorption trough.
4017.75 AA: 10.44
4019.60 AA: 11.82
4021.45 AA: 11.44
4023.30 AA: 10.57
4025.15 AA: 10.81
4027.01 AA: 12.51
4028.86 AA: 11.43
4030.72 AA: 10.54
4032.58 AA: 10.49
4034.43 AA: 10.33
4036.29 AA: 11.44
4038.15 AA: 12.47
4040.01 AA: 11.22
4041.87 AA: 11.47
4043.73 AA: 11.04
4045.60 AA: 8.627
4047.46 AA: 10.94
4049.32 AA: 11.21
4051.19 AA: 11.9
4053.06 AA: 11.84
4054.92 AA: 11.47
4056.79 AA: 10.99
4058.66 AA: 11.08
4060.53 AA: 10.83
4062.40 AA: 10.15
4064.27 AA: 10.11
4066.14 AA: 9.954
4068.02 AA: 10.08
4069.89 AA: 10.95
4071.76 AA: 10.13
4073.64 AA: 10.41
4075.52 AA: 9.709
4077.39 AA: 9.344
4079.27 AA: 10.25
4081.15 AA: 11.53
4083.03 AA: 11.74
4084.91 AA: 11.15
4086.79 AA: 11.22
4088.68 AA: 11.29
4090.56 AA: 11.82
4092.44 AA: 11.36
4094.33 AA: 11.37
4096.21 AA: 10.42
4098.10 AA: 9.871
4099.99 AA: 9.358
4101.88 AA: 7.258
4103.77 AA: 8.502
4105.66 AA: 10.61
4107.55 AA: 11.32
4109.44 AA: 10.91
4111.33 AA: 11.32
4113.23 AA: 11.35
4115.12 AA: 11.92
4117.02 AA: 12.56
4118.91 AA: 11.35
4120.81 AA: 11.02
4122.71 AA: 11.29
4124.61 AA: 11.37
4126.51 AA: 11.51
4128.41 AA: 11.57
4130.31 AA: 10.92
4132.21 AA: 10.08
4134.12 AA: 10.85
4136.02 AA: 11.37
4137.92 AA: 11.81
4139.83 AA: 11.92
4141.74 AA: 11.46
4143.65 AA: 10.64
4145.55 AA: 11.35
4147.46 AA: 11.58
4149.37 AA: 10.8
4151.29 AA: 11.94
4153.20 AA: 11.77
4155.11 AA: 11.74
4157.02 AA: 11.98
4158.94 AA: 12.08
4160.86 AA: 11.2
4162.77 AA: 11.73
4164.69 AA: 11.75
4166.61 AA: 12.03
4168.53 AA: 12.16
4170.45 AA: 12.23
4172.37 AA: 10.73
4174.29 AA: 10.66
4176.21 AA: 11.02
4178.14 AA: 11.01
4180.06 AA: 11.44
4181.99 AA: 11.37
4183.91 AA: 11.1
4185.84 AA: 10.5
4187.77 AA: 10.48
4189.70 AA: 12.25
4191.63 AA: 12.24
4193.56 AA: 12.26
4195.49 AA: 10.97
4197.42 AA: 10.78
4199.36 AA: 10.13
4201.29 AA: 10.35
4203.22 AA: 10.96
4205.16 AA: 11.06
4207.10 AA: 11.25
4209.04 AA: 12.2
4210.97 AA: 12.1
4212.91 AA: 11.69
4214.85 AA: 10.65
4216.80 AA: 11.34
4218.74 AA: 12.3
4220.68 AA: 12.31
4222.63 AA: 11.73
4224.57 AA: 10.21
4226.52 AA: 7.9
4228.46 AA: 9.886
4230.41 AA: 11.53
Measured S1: -2.2 AA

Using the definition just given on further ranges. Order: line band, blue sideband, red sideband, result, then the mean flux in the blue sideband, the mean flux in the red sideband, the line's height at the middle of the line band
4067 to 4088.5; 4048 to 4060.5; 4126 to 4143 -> 1.35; 11.4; 11.3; 11.3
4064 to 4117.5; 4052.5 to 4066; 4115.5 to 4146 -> 2.20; 10.8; 11.3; 11.1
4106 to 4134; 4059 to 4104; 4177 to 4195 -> -1.37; 10.4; 11.4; 10.8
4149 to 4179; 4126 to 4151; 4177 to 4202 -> -1.01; 11.2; 11.2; 11.2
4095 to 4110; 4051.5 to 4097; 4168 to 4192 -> 1.59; 10.8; 11.3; 10.9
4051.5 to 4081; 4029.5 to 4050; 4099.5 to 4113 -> -0.02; 10.9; 9.99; 10.5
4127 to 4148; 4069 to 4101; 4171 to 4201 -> -0.60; 10.7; 11.1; 10.9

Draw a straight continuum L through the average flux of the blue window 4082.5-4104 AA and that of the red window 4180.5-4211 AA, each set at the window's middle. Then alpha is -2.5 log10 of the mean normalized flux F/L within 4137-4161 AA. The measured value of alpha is -0.066 mag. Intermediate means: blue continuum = 10.5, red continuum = 11.2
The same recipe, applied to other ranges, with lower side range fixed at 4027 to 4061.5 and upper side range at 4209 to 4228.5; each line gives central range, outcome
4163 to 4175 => -0.05 mag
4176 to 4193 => -0.02 mag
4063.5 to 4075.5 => 0.09 mag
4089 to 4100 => 0.03 mag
